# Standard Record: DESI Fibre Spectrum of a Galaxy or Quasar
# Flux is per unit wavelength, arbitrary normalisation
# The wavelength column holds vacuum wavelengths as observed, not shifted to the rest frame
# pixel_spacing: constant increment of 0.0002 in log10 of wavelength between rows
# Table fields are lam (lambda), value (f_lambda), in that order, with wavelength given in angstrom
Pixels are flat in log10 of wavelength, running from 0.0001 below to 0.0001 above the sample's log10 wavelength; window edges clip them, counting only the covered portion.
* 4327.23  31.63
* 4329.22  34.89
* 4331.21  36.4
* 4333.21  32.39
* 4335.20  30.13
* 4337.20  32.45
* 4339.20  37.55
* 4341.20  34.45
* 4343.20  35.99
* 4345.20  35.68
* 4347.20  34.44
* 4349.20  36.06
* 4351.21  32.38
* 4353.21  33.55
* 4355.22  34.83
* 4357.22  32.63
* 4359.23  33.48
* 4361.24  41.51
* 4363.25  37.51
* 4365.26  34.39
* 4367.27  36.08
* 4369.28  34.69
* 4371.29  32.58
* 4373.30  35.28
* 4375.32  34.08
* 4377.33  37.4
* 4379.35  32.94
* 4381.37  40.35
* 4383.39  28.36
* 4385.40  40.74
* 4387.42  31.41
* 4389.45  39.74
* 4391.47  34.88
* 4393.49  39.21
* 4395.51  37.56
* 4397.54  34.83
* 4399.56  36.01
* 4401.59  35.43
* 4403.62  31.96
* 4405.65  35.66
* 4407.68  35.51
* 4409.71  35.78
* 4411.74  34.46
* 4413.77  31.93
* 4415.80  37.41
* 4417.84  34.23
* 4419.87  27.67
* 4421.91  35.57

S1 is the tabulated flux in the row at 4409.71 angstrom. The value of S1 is 35.78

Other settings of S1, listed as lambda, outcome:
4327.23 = 31.63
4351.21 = 32.38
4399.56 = 36.01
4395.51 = 37.56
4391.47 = 34.88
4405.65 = 35.66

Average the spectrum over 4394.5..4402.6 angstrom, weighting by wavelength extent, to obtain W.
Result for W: 36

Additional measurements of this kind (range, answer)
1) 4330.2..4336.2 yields 33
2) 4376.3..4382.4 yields 36.8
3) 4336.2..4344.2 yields 35.1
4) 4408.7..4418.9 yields 34.7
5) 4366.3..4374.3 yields 34.7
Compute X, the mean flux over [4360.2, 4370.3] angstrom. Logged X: 36.8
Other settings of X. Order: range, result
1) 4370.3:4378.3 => 34.8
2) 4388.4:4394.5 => 37.9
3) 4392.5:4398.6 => 37.2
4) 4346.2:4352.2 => 34.3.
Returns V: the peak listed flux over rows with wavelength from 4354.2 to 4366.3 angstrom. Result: 41.51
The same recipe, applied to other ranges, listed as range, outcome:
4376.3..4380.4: 37.4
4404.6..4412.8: 35.78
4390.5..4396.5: 39.21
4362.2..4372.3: 37.51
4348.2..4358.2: 36.06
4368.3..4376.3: 35.28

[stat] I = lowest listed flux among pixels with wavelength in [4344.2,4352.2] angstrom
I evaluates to 32.38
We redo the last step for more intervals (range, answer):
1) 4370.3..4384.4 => 28.36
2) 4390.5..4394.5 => 34.88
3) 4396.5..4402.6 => 34.83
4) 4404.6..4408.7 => 35.51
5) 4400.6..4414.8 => 31.93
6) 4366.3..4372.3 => 32.58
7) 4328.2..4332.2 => 34.89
